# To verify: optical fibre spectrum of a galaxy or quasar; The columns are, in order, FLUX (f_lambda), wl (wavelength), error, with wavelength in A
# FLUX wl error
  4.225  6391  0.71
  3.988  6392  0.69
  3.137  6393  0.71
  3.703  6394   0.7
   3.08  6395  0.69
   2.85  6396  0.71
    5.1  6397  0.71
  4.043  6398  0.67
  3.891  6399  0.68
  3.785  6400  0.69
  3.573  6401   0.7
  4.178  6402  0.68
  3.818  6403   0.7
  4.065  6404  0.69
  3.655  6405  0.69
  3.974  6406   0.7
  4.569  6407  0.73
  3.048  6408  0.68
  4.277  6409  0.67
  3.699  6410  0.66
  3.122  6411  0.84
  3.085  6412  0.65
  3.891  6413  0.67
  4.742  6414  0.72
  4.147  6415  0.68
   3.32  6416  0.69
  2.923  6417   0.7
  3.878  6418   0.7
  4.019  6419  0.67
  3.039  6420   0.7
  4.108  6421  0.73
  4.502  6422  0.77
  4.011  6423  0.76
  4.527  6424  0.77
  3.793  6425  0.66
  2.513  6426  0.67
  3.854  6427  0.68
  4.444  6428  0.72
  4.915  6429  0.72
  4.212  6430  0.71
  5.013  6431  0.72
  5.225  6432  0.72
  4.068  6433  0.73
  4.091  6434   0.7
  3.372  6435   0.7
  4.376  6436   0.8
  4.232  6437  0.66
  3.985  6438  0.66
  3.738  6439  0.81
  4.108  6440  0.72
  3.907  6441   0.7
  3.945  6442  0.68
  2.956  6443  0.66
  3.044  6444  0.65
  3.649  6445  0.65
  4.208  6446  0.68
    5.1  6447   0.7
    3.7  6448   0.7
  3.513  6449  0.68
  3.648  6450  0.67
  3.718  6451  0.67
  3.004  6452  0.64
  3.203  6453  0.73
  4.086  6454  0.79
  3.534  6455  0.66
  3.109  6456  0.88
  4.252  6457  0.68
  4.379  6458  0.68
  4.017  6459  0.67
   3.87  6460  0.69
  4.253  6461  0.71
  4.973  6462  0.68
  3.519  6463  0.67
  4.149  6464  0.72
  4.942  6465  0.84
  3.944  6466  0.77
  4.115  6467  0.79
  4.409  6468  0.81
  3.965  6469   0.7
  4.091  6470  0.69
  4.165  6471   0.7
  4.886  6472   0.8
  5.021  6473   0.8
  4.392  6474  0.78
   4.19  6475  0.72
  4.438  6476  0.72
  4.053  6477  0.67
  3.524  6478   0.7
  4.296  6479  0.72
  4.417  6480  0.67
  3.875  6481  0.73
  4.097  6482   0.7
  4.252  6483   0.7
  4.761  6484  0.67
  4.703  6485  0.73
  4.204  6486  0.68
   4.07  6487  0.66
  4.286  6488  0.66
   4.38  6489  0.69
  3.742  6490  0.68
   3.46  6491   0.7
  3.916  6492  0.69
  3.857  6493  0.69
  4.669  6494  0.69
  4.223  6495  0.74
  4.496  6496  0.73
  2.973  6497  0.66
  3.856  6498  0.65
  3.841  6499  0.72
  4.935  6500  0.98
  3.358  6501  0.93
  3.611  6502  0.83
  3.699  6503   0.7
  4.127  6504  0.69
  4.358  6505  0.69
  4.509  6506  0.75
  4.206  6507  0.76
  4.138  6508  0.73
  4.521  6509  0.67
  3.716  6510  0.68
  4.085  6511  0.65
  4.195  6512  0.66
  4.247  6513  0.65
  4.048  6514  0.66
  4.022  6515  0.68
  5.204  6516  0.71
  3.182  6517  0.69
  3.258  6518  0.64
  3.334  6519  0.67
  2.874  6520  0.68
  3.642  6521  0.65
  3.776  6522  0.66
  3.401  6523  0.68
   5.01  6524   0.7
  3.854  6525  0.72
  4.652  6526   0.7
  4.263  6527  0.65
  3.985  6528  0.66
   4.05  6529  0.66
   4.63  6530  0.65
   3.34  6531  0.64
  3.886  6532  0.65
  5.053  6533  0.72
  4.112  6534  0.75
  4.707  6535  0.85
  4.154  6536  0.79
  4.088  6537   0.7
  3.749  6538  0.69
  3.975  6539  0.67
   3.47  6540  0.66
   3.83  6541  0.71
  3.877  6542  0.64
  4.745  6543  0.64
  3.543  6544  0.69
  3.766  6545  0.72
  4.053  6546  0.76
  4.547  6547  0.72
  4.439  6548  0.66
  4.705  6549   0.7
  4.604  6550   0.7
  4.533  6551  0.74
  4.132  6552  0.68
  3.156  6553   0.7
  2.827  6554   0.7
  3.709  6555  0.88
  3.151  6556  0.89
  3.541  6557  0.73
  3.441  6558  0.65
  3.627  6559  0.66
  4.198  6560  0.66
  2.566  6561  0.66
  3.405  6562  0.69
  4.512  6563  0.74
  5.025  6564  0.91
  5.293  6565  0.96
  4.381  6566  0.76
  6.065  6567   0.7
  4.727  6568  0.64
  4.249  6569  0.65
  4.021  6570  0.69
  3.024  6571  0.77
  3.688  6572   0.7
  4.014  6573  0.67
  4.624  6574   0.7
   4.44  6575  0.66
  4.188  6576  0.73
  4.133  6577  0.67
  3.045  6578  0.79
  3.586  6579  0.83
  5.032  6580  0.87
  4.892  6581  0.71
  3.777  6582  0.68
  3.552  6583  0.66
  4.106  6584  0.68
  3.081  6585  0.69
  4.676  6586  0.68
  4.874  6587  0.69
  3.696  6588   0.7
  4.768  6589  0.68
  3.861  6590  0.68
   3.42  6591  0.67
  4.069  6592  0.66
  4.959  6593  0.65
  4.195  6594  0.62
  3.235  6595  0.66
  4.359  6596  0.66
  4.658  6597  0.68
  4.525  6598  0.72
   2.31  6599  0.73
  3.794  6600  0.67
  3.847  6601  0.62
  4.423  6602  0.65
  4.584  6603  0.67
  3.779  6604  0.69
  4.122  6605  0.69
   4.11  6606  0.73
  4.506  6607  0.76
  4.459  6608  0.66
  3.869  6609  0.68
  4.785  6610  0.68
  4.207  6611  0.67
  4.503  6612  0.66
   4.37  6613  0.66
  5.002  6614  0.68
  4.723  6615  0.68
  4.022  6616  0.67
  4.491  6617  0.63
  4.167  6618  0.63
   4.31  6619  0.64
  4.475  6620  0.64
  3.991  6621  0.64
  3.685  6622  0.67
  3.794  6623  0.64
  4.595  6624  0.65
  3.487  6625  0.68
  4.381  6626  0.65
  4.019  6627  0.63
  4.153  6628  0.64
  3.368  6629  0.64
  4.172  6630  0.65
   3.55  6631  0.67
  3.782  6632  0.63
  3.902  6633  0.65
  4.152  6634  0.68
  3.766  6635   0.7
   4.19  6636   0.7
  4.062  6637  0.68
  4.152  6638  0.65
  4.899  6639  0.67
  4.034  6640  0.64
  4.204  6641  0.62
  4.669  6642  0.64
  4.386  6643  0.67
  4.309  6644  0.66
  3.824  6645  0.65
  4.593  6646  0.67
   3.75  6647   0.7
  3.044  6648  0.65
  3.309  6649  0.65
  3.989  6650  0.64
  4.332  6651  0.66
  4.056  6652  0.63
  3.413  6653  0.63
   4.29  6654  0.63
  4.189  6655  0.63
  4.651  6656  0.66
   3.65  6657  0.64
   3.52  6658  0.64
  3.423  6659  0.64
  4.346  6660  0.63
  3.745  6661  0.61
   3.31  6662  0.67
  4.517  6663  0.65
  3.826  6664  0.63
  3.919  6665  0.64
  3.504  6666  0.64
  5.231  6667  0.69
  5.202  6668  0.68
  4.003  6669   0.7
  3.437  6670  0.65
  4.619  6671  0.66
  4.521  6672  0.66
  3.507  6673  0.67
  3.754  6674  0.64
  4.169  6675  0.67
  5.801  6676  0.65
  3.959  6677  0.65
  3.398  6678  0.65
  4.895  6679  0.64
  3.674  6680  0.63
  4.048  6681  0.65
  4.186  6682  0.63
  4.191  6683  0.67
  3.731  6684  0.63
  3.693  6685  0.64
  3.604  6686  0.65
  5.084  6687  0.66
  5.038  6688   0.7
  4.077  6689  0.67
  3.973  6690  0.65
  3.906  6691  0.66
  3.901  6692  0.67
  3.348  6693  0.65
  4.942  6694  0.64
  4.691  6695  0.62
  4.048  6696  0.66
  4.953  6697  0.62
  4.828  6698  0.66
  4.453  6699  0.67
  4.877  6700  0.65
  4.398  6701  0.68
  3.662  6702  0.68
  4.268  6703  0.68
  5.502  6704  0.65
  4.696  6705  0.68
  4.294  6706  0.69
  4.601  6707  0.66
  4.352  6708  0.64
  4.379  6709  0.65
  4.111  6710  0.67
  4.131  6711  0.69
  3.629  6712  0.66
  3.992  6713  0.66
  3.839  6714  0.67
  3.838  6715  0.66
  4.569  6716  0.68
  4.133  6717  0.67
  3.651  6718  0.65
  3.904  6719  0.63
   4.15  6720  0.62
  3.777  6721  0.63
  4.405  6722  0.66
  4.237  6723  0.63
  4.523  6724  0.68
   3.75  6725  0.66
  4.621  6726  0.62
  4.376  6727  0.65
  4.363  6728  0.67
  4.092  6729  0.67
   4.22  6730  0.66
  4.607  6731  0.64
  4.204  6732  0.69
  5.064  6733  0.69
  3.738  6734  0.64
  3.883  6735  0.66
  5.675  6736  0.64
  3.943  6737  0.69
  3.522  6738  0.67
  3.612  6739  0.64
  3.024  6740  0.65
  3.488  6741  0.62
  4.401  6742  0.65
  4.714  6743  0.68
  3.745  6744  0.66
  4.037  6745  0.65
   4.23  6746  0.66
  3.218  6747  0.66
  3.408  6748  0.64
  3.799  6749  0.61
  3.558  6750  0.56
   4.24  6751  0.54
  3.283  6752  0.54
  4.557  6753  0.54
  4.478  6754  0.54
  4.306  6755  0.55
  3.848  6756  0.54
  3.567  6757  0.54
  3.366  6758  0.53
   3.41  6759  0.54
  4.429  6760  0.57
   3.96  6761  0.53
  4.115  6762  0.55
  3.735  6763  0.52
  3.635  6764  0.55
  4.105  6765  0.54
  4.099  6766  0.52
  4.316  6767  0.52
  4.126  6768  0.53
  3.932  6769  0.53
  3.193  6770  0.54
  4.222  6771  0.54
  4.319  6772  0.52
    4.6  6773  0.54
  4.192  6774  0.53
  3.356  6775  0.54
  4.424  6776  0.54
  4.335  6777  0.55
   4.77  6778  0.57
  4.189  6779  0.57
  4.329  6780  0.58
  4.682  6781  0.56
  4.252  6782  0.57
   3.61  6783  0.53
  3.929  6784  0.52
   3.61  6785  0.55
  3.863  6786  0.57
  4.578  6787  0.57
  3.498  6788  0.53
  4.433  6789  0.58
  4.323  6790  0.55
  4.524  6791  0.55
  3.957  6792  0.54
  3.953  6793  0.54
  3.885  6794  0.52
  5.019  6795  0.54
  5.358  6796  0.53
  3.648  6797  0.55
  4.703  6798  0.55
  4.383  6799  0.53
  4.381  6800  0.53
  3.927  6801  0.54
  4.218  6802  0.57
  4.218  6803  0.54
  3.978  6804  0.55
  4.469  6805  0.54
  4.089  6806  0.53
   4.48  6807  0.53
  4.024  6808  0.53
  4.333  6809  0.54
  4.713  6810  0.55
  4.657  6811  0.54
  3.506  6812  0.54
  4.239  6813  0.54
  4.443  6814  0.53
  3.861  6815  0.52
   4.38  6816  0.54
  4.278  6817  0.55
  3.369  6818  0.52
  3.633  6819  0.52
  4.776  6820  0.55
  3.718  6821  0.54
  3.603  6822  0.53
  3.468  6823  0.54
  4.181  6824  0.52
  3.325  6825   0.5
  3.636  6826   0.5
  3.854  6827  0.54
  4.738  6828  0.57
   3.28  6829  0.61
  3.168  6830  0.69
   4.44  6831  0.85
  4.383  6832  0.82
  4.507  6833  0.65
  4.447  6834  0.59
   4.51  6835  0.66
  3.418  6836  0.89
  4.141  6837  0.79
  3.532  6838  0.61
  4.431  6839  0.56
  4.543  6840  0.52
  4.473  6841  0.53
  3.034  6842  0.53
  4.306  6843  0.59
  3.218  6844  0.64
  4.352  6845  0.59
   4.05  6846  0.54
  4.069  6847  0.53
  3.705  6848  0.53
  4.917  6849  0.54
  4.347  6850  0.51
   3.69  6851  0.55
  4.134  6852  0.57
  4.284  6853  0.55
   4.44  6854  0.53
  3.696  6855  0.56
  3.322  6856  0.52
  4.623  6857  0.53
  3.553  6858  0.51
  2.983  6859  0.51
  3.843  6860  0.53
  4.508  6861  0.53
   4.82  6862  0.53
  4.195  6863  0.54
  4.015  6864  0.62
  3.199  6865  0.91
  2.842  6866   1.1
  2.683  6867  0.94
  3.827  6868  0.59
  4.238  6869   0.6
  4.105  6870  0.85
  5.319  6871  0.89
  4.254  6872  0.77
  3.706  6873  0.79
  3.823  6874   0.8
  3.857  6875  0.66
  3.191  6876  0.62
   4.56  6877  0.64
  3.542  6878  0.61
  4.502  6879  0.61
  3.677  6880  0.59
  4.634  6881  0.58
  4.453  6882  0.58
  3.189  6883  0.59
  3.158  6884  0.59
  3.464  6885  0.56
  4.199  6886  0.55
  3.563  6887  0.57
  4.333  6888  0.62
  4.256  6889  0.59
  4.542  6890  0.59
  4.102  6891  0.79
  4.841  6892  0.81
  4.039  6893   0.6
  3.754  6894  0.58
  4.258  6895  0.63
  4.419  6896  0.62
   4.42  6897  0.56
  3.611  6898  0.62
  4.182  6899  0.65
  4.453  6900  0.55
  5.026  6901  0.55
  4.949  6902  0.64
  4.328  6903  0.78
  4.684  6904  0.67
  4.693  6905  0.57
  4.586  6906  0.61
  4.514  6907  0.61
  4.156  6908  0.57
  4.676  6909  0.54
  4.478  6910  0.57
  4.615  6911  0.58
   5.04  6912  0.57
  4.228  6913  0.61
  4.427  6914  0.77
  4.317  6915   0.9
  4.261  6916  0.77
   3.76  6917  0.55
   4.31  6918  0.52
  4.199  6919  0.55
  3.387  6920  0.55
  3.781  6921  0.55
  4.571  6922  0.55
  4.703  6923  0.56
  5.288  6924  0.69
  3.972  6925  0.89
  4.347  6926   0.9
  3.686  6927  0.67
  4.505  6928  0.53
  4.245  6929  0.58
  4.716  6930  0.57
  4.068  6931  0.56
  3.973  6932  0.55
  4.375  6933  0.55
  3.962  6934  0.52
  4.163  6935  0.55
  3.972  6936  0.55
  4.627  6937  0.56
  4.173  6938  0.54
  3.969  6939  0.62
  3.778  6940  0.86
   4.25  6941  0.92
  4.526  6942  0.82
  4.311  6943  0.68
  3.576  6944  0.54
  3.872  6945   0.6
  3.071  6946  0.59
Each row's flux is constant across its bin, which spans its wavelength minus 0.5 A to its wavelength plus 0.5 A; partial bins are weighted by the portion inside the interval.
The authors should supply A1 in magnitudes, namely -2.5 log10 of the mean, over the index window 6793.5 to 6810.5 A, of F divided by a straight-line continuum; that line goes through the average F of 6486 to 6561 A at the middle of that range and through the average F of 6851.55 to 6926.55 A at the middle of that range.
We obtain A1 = -0.06 mag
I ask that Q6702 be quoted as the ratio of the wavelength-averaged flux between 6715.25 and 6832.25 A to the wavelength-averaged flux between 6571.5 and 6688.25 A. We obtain 0.99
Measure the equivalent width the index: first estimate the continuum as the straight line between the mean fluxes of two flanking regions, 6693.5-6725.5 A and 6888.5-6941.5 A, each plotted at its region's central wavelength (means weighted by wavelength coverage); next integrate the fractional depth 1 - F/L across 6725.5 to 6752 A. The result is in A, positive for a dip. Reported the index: 1.53 A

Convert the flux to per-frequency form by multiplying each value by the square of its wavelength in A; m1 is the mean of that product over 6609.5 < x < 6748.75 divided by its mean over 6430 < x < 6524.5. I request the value 1.1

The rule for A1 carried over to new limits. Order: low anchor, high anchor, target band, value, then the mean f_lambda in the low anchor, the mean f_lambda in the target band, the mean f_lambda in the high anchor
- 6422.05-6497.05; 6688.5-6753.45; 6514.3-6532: 0.050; 4.08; 3.91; 4.16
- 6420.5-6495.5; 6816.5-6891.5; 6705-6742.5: -0.038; 4.08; 4.15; 3.96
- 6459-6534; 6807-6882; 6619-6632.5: 0.028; 4.11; 3.97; 4.01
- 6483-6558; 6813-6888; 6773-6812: -0.071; 4.02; 4.24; 3.96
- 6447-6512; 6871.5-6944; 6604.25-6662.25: 0.009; 4.08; 4.09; 4.21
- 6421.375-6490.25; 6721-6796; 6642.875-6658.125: 0.035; 4.09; 3.96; 4.09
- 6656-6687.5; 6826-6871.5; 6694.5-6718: -0.070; 4.09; 4.34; 4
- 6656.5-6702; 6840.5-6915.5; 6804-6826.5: 0.021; 4.17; 4.05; 4.11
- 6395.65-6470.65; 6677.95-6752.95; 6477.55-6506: -0.026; 3.94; 4.08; 4.16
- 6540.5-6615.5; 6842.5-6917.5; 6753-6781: 0.013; 4.11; 4.07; 4.12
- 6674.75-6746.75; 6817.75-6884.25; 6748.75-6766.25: 0.058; 4.22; 3.92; 3.95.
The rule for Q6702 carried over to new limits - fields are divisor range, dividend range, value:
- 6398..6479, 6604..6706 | 1.05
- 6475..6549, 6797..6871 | 0.99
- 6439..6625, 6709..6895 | 1.00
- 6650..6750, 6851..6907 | 0.98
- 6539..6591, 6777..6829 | 1.02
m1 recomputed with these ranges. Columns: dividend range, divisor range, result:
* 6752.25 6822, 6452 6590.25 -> 1.10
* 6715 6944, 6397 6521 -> 1.15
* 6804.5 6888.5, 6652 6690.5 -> 1.02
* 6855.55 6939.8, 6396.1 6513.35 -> 1.18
